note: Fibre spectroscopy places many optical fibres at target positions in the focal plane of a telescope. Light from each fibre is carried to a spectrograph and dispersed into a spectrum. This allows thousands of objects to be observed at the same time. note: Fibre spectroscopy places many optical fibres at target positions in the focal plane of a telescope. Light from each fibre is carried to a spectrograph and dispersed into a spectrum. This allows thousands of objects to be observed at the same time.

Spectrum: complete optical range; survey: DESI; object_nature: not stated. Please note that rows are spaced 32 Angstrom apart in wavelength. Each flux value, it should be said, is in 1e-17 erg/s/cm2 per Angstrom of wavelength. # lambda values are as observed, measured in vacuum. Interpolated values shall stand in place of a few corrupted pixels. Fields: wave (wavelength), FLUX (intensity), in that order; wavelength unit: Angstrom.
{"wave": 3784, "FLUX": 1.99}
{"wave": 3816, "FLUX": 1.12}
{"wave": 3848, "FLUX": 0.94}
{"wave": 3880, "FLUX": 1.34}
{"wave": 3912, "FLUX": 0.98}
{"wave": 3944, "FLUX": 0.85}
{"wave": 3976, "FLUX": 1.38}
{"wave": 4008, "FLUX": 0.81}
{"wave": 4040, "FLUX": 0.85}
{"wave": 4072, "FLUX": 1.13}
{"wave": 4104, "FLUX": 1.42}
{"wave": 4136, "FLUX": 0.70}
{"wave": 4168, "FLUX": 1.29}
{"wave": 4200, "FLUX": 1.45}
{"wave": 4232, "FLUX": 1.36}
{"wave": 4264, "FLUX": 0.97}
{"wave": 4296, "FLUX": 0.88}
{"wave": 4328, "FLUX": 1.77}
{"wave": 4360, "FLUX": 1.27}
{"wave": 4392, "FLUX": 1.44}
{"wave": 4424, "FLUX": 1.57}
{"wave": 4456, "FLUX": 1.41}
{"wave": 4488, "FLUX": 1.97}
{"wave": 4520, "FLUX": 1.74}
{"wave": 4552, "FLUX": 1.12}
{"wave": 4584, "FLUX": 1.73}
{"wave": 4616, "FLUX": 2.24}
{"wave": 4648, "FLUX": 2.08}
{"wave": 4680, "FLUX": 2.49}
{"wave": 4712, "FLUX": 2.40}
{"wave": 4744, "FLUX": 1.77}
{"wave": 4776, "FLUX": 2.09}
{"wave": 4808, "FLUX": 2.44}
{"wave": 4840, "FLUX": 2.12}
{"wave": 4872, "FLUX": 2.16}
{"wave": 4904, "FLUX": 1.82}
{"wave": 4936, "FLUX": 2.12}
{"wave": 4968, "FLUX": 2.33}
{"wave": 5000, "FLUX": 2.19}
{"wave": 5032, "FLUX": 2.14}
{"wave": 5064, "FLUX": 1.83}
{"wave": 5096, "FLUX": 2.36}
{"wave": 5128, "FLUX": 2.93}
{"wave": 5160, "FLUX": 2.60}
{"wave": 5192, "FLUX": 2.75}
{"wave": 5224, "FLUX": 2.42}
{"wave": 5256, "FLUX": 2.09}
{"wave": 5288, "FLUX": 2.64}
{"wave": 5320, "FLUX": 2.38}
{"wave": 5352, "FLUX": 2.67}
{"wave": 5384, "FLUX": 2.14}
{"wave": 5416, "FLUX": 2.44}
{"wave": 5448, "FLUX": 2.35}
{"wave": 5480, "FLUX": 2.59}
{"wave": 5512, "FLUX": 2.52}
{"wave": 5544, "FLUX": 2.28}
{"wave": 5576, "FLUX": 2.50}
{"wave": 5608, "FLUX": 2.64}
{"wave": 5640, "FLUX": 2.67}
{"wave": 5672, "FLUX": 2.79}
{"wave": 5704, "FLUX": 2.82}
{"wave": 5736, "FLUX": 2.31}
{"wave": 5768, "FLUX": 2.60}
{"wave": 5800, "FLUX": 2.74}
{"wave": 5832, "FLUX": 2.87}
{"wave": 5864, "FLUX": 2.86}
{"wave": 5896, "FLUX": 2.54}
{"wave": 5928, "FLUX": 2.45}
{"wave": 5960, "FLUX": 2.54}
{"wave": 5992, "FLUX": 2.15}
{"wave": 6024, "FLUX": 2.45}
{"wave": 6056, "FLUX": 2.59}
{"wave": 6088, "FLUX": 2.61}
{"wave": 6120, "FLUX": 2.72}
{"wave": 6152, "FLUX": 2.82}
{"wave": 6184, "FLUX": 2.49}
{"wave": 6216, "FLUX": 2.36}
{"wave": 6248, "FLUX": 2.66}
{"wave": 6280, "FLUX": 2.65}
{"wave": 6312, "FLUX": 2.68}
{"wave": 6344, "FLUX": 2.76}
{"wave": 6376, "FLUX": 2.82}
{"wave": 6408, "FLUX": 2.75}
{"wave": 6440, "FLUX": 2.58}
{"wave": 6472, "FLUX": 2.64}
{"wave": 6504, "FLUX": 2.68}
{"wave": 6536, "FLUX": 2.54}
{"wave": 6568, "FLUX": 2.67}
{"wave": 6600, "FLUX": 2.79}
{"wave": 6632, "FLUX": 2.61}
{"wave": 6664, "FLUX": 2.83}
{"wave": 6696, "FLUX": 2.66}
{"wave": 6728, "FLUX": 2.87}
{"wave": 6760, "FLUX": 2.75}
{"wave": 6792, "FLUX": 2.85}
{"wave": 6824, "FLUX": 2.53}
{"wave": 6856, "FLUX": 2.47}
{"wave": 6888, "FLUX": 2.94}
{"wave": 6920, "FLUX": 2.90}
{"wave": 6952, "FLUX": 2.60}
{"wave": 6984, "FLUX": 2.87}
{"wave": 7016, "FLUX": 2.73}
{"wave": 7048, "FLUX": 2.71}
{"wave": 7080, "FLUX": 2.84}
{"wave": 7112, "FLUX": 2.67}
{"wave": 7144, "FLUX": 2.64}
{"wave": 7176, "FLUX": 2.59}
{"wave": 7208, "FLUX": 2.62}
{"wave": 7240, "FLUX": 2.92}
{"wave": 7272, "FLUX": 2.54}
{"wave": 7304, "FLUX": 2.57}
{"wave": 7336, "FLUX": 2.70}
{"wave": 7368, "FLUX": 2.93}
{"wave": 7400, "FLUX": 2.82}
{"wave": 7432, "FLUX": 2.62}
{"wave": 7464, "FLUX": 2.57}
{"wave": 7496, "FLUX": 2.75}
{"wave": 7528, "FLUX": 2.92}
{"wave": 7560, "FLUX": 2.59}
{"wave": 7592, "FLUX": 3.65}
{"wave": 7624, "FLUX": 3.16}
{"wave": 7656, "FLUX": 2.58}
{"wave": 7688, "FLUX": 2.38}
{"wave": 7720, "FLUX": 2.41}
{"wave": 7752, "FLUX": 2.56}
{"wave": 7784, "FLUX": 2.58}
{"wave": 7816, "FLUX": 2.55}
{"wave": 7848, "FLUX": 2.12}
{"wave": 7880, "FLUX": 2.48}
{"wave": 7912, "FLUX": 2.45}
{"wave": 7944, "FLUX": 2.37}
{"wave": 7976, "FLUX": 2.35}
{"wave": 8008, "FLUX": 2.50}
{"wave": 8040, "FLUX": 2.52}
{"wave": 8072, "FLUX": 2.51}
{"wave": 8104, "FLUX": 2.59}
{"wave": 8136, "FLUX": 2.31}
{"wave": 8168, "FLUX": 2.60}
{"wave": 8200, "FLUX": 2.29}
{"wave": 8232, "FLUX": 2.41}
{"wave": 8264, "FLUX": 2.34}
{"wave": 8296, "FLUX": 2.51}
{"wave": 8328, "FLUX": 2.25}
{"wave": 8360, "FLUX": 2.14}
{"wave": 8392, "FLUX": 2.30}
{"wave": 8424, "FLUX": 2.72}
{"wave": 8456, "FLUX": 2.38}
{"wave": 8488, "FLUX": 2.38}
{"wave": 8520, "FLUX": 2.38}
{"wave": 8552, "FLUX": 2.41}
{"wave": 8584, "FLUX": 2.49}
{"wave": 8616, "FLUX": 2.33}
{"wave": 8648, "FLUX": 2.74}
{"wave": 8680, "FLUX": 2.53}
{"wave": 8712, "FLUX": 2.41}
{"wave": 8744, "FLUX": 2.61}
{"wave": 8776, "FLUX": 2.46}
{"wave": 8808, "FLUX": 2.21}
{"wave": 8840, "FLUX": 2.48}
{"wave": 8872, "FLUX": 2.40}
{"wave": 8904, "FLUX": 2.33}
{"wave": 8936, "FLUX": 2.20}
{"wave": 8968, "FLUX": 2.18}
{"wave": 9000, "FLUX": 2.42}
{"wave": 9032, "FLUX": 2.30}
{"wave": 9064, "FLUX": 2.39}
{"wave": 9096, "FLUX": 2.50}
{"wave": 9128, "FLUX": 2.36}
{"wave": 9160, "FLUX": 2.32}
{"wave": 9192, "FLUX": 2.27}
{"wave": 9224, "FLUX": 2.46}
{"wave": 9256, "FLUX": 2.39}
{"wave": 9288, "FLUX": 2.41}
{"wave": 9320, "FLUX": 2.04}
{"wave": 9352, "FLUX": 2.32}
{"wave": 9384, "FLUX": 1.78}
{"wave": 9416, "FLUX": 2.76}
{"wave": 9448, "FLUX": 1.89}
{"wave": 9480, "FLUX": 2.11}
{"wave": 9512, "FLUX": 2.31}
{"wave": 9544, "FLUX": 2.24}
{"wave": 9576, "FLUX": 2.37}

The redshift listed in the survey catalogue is 0.16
